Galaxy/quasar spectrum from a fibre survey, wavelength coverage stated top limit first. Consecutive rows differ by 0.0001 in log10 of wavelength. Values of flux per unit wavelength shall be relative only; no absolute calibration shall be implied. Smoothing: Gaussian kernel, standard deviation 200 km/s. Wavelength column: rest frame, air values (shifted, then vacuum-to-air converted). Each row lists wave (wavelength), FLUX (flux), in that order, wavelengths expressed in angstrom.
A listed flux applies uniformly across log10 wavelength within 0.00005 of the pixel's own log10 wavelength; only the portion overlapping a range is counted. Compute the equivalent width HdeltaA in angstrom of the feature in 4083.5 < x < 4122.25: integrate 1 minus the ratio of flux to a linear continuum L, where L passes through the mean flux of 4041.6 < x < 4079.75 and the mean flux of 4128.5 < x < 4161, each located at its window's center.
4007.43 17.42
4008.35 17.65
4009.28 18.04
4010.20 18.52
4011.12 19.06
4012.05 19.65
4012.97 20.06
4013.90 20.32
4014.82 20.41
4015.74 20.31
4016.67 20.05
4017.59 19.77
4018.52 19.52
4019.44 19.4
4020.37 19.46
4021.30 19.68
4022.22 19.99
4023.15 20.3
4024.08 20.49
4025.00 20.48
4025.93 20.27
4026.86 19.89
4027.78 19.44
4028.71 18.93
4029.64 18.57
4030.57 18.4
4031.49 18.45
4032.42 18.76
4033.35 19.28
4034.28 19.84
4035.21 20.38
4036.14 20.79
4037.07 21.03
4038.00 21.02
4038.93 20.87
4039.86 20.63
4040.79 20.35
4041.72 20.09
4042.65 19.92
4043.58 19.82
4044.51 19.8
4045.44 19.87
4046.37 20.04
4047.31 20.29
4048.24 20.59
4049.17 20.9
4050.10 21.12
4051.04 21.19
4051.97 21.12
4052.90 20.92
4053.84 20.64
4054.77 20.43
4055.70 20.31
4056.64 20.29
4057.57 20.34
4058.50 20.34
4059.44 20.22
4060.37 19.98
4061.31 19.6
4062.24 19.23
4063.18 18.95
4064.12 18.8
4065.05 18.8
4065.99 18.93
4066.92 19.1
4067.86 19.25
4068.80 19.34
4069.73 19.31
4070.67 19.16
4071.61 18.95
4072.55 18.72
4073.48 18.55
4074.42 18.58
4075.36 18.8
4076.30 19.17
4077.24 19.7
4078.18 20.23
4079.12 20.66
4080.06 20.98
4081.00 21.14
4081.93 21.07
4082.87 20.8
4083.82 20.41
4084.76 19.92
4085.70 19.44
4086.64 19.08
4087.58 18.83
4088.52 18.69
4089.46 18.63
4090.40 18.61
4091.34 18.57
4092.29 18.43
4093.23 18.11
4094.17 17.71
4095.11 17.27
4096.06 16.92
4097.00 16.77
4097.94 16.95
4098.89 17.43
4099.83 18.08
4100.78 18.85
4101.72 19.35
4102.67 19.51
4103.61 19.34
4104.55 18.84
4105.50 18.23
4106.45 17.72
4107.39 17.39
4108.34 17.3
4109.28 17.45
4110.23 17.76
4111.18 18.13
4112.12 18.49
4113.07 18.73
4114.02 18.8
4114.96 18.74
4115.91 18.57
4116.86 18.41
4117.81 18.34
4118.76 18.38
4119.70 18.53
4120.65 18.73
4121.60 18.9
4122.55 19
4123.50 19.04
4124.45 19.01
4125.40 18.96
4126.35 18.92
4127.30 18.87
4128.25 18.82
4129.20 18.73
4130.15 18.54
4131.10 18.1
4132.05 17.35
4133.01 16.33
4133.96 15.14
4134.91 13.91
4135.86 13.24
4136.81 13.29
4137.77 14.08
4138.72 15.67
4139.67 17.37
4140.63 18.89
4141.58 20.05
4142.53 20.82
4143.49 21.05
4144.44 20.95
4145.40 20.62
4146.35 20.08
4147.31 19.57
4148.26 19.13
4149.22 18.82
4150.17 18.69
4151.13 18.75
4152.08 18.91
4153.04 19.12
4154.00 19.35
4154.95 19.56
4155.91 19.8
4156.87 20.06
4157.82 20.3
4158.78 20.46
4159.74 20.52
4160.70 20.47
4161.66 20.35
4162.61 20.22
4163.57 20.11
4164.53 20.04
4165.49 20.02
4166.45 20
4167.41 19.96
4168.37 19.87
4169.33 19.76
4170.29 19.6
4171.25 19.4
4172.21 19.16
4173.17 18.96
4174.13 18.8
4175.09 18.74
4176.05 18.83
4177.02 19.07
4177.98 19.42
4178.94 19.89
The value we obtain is 1.5 angstrom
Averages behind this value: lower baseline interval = 19.8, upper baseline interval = 18.5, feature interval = 18.4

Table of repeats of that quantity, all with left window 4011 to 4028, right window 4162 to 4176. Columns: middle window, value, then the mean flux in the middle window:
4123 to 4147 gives 2.15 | 17.9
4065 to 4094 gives 0.69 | 19.3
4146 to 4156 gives 0.22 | 19.2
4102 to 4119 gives 1.20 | 18.3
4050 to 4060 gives -0.37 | 20.6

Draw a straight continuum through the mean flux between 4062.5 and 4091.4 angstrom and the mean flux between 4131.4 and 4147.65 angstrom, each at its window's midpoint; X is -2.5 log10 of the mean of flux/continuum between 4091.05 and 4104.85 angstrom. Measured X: 0.04 mag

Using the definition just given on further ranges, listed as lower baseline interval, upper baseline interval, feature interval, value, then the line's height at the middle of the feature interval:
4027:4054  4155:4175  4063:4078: 0.06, 20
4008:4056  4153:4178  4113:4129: 0.06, 19.8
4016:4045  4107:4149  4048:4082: -0.03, 19.3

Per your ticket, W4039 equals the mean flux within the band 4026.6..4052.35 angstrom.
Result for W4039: 20.1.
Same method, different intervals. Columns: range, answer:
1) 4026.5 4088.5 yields 19.8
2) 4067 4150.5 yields 18.5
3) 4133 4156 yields 18.1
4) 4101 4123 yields 18.5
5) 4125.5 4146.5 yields 17.8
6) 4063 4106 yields 19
